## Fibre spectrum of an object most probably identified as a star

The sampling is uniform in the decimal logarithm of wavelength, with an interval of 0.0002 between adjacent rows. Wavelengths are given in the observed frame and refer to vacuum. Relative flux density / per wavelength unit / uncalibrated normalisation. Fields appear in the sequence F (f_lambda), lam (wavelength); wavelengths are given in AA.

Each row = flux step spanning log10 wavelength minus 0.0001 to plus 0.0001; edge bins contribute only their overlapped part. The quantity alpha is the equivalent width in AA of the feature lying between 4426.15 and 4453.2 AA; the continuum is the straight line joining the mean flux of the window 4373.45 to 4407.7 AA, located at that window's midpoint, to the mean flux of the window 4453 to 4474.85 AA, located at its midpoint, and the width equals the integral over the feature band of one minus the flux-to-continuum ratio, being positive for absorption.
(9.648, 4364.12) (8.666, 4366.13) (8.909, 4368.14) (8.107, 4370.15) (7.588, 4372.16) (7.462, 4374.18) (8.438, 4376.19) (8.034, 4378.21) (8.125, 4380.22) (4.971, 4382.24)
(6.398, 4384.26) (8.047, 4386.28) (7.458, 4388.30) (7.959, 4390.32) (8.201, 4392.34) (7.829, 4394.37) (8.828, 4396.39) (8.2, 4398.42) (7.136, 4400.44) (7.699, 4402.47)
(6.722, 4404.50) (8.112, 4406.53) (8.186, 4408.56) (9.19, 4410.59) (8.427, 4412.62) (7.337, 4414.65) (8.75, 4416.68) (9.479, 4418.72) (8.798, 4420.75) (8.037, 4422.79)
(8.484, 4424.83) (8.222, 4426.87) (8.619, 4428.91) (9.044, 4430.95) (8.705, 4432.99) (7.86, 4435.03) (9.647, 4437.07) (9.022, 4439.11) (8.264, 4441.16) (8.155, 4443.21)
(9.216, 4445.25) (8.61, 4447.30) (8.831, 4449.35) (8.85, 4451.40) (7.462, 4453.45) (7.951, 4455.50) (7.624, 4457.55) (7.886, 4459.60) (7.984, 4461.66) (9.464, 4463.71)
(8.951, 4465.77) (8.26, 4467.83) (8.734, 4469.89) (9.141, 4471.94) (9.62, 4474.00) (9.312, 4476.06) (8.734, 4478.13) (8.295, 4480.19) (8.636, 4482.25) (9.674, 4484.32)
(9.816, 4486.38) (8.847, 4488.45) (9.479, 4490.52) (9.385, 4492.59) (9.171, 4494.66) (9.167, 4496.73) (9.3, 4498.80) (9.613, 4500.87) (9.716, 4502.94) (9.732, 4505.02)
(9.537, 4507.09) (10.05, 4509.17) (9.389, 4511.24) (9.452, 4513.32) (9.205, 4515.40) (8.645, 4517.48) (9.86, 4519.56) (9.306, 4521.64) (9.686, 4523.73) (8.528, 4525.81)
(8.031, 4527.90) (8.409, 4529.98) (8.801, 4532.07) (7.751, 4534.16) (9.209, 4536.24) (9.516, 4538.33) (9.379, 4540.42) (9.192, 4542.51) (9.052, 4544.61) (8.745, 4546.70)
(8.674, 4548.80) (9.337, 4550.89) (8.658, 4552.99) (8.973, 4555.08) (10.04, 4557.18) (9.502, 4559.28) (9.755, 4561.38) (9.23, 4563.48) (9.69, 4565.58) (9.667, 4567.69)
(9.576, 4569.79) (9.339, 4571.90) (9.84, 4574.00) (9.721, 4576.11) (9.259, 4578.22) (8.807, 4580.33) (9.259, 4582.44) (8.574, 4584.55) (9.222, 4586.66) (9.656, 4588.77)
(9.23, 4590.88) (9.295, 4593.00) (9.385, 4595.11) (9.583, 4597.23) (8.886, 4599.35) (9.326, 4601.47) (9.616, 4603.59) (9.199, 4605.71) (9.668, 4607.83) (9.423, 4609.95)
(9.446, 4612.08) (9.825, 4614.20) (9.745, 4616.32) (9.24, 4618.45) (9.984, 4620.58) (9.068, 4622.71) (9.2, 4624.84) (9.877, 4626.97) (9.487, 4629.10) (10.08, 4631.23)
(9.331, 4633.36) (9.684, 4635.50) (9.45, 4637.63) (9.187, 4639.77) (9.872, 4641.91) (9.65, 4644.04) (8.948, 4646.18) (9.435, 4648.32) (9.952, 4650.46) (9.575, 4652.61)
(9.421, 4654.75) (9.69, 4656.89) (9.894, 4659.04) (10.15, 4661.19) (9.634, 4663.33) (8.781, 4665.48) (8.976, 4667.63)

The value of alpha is -1.5 AA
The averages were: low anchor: 7.63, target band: 8.67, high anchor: 8.48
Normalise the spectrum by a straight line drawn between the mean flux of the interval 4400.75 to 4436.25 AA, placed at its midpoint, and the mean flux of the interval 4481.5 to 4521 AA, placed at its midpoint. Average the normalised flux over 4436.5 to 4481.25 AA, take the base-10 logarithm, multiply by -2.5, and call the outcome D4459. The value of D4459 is 0.03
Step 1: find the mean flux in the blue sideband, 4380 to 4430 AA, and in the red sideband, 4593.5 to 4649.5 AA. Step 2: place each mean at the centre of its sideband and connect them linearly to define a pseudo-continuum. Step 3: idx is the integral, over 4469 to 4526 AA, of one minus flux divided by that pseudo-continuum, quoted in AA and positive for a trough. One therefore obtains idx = -4.5 AA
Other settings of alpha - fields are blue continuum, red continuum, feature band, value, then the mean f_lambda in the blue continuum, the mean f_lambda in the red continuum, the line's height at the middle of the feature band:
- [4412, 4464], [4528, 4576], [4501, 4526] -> -1.4 AA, 8.48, 9.19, 8.95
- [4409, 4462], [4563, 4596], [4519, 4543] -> 0.3 AA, 8.48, 9.36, 9.07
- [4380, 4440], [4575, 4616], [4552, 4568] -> -0.6 AA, 8.12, 9.34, 9.11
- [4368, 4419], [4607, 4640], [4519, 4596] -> -1.0 AA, 7.87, 9.55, 9.07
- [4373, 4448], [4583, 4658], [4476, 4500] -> -1.4 AA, 8.15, 9.46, 8.64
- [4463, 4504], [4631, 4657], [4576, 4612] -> 0.5 AA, 9.16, 9.54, 9.42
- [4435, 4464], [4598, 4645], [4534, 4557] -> 0.0 AA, 8.45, 9.51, 9.04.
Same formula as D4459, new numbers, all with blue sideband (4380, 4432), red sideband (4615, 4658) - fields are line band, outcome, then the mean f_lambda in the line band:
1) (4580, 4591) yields 0.01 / 9.14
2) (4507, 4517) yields -0.09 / 9.48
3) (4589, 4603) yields 0.00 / 9.31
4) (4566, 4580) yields -0.05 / 9.53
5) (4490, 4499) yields -0.08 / 9.29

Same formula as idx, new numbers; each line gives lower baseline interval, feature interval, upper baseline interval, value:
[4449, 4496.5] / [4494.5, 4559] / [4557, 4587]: -0.3 AA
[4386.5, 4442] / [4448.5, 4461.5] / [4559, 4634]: 0.7 AA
